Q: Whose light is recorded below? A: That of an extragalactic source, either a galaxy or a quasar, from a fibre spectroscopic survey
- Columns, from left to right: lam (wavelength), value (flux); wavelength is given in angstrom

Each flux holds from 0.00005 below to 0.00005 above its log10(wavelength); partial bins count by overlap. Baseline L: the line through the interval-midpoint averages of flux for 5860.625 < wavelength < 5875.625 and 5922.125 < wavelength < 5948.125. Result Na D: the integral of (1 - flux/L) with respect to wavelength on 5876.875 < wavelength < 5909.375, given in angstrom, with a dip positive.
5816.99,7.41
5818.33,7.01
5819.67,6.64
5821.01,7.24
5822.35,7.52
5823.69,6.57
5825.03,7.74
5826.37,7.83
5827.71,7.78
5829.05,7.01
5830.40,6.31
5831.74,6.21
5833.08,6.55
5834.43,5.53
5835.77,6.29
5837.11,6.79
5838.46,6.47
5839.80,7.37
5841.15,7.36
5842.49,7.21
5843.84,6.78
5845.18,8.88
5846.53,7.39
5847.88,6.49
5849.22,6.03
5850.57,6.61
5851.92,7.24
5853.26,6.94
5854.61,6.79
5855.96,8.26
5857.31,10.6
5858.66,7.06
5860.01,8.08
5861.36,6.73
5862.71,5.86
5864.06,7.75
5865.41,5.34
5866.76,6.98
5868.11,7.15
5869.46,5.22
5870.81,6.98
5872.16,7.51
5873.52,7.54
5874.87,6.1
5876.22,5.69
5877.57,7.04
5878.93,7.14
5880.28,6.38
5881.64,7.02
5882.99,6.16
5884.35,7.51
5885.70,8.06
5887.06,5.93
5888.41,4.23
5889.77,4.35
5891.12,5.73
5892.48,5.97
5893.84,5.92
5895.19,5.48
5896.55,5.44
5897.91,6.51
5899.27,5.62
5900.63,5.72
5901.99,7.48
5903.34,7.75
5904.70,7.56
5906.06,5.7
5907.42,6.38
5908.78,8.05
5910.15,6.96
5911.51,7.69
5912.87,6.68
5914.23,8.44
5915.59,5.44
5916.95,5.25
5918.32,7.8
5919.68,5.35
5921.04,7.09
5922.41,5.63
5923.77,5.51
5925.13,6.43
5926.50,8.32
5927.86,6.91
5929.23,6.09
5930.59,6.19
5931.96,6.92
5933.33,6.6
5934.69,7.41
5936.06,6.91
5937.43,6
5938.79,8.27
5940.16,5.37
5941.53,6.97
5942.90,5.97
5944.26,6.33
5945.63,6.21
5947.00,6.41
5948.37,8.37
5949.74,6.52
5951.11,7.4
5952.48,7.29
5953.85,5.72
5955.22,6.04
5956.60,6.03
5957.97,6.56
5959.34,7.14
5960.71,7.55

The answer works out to 1.3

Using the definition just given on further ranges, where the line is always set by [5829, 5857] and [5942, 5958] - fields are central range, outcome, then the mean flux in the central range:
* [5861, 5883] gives 0.6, 6.64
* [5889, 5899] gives 1.7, 5.61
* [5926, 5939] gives -0.5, 6.9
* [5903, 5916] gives -0.7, 7.08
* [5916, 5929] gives 0.4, 6.44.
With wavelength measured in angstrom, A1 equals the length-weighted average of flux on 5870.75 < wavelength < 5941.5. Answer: 6.54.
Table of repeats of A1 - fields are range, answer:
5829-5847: 6.86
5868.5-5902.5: 6.27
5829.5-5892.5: 6.77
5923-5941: 6.68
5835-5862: 7.26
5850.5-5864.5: 7.48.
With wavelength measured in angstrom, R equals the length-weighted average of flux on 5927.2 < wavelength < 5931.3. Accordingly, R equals 6.39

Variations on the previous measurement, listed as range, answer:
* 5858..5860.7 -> 7.56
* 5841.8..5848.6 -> 7.35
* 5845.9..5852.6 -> 6.75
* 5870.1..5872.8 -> 7.22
